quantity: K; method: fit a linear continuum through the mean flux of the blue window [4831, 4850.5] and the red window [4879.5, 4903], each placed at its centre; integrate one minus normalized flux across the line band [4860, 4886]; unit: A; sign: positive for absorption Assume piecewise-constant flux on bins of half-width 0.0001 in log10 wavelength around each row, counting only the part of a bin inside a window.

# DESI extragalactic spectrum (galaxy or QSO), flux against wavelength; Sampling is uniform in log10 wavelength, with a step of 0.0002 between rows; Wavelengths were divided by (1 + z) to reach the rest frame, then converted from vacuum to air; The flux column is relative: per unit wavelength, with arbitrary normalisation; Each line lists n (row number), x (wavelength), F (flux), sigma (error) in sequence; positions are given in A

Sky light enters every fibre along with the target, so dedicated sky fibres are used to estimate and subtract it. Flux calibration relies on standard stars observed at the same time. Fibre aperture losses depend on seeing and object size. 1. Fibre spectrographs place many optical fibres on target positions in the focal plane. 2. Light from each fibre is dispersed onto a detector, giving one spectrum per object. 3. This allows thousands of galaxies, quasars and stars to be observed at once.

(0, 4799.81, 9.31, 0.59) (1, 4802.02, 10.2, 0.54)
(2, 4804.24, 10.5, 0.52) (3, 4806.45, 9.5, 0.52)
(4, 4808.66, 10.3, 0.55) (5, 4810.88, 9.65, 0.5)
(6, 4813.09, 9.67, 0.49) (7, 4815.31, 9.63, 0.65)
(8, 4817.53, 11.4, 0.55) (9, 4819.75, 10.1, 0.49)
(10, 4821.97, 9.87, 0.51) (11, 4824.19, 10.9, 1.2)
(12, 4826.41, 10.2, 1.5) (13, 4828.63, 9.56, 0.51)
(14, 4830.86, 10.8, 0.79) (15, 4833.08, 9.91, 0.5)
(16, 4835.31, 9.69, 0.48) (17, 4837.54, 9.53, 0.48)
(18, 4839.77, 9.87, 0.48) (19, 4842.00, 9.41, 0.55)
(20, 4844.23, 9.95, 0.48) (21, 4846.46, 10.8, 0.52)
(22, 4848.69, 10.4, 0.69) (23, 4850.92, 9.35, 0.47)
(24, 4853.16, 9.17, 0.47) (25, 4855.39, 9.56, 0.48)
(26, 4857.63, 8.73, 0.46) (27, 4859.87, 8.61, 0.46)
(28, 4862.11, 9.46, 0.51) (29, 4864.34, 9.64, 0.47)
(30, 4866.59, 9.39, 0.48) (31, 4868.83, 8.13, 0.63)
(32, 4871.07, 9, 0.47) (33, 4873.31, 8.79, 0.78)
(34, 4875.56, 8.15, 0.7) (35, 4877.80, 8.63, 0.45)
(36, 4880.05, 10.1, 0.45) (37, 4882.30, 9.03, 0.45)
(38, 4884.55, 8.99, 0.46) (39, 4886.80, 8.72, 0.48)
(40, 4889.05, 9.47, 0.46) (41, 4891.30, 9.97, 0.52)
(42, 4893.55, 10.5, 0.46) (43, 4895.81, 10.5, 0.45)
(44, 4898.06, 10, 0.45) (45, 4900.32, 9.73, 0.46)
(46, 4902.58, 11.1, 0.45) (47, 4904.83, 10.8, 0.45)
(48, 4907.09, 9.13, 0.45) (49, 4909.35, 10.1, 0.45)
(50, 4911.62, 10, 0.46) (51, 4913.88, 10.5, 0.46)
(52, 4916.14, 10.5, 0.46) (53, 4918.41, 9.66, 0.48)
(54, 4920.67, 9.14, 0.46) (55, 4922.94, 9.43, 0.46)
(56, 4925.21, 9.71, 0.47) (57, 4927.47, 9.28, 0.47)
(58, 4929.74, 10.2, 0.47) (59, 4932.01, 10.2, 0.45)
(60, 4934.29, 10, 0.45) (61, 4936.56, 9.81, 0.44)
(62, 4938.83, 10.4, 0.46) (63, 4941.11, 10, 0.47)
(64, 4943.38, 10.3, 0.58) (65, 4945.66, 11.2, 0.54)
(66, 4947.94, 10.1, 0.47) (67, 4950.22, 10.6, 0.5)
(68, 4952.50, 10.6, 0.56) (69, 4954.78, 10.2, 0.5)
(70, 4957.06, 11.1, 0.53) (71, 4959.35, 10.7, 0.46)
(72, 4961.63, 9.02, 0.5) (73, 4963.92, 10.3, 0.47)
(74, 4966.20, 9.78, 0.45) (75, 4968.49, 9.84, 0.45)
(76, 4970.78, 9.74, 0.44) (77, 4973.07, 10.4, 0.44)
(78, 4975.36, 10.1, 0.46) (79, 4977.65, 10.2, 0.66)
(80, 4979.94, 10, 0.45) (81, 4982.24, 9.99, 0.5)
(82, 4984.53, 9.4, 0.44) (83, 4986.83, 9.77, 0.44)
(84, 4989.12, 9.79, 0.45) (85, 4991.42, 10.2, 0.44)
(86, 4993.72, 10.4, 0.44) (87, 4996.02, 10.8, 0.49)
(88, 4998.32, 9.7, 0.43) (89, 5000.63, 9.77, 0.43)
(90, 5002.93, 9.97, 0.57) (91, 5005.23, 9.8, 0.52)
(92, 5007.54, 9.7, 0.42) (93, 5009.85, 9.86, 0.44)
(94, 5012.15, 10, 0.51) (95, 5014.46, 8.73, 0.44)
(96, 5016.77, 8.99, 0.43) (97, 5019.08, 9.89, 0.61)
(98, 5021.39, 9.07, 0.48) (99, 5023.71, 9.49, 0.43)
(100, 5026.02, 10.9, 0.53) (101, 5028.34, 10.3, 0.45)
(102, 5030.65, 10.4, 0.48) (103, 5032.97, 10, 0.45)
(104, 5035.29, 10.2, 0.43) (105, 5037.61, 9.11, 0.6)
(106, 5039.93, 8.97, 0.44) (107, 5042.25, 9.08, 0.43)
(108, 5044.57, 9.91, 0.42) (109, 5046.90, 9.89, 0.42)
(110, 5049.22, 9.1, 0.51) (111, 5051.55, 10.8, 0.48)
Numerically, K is 2.2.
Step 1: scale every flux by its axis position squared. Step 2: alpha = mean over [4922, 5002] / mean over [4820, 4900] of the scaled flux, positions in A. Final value 1.1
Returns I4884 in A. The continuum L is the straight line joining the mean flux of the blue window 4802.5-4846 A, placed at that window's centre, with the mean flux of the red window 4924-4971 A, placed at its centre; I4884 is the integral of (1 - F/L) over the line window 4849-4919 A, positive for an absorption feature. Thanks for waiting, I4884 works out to 3.8 A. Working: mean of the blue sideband 10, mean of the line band 9.54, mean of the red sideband 10.2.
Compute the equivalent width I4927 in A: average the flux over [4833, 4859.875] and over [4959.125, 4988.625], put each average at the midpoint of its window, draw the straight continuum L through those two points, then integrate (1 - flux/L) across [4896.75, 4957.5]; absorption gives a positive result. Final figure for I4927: -1.95 A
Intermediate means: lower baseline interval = 9.64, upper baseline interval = 9.92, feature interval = 10.1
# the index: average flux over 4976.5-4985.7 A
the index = 9.9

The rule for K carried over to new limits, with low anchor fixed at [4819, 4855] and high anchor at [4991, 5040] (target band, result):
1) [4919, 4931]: 0.4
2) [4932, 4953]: -0.9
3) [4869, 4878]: 1.2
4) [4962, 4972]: 0.0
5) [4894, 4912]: -0.5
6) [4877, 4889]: 1.0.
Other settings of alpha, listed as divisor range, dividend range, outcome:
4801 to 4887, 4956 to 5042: 1.09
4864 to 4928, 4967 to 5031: 1.07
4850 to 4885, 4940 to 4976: 1.18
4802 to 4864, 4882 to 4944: 1.04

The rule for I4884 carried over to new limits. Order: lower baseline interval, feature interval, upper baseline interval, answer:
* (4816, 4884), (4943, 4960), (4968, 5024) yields -1.5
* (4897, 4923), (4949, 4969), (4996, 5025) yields -0.8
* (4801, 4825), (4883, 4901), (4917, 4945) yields 0.4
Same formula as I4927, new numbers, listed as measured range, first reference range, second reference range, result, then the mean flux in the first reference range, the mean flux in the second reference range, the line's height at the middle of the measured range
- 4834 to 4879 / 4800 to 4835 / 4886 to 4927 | 3.2 A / 10.1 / 9.94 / 10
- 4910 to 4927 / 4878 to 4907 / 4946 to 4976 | 0.3 A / 9.84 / 10.2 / 9.98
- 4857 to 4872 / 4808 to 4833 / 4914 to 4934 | 1.5 A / 10.2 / 9.81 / 10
